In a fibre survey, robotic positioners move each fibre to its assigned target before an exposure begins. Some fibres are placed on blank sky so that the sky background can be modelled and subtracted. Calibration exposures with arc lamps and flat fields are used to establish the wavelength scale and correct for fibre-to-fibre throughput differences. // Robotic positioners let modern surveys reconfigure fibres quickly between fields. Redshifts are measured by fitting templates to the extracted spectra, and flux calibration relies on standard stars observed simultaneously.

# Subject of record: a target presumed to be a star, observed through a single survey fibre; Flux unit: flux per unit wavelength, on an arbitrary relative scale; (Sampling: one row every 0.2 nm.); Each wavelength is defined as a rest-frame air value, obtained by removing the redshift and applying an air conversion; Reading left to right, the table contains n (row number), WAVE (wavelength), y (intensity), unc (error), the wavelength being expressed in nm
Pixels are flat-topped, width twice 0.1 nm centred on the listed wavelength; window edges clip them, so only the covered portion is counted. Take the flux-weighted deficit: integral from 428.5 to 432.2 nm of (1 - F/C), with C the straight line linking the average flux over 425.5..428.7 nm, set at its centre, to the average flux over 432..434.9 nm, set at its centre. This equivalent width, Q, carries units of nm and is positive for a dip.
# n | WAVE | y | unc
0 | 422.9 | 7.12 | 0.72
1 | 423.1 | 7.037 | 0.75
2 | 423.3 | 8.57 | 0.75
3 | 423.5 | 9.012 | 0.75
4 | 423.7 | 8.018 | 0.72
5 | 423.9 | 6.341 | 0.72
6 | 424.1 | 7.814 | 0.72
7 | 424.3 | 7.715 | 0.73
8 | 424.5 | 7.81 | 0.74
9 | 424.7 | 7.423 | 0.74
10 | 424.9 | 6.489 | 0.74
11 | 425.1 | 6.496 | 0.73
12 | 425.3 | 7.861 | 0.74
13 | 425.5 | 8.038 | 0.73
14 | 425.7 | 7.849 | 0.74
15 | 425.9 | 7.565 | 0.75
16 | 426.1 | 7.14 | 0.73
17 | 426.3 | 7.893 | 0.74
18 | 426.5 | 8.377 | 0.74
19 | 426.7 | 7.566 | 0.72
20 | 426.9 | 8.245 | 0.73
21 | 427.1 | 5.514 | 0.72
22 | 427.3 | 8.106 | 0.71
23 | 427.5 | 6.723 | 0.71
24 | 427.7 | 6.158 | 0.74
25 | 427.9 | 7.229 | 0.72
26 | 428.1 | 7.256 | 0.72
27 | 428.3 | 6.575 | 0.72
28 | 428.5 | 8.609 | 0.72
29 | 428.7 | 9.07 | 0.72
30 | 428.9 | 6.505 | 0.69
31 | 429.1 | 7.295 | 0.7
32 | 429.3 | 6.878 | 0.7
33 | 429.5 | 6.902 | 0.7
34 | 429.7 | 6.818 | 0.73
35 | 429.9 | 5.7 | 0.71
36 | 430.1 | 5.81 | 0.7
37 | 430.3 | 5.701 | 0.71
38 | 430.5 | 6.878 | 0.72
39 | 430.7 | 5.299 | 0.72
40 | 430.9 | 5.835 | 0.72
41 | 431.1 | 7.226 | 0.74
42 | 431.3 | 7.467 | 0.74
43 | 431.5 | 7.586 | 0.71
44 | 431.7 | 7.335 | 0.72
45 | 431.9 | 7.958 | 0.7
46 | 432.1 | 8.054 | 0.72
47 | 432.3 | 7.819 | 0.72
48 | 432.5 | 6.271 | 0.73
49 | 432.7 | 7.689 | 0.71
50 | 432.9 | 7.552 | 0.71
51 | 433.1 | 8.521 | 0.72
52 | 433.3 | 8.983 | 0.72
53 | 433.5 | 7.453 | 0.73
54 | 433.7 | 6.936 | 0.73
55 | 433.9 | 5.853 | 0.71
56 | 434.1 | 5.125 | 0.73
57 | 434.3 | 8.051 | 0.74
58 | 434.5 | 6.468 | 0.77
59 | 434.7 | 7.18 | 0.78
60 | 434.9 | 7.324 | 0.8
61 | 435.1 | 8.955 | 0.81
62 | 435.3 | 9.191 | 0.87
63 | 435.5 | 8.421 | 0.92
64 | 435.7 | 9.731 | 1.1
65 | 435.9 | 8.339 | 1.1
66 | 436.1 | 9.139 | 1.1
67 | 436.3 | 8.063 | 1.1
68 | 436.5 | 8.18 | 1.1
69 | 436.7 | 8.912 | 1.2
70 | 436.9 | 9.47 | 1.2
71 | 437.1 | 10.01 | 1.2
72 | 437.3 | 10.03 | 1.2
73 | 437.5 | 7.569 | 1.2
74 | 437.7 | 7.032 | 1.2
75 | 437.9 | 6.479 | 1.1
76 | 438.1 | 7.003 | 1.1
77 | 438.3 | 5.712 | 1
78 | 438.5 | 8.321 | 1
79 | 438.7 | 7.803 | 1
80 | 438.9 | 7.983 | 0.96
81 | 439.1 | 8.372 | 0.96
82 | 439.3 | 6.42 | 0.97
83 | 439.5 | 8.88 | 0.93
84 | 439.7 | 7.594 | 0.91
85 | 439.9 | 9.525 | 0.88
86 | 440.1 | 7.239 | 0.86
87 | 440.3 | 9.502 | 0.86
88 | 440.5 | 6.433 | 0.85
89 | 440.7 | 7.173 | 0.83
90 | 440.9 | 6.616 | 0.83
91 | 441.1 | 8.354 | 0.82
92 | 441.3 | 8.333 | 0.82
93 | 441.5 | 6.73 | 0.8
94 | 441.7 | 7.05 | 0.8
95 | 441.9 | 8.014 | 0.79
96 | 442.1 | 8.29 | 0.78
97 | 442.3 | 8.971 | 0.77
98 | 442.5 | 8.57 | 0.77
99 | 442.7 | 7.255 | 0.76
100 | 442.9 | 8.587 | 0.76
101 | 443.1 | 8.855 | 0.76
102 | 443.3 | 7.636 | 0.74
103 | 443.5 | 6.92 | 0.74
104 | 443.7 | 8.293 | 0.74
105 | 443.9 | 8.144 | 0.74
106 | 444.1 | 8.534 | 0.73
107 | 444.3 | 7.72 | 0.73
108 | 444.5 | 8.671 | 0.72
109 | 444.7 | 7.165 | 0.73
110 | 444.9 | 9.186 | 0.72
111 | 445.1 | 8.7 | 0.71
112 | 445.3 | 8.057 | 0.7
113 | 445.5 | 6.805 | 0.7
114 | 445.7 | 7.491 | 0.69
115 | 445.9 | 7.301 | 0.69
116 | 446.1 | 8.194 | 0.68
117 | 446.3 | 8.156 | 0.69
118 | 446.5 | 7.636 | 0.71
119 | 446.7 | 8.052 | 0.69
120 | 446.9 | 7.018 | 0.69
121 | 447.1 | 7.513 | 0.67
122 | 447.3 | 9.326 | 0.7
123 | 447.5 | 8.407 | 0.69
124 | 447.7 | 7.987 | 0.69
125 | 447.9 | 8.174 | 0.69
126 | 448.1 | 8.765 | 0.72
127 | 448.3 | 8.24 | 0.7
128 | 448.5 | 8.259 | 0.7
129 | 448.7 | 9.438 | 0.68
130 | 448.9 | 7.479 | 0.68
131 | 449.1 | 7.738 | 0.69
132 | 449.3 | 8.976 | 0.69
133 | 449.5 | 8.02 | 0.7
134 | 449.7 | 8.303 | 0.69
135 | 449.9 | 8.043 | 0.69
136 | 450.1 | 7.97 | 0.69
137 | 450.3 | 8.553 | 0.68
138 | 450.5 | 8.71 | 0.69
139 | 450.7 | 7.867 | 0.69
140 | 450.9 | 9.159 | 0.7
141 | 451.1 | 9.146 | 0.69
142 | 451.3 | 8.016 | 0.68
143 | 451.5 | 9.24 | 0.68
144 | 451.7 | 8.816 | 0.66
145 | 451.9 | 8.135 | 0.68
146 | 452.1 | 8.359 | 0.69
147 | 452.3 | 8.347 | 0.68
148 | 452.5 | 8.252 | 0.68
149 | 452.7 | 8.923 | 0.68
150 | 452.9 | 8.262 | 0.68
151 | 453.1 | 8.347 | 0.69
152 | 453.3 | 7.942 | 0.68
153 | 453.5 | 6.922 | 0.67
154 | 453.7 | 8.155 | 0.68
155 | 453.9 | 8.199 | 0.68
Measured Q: 0.209 nm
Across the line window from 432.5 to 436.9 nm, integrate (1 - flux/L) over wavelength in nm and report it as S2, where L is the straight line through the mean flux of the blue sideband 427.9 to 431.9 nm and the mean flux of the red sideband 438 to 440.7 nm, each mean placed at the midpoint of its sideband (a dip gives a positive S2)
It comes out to -0.342 nm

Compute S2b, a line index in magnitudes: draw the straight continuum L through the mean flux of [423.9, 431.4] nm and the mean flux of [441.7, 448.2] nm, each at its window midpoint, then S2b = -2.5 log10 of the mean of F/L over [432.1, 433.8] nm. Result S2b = -0.04 mag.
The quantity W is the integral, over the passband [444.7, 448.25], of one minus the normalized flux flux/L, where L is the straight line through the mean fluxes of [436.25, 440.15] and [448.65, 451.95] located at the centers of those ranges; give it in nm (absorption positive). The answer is 0.12 nm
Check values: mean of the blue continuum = 8.04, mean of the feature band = 8.02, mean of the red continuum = 8.44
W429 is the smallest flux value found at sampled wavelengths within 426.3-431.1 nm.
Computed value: 5.299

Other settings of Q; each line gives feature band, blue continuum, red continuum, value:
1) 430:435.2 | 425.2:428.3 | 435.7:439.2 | 0.47 nm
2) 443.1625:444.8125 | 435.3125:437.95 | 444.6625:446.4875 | 0.02 nm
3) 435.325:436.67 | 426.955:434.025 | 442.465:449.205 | -0.23 nm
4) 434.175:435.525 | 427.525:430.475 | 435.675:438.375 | 0.00 nm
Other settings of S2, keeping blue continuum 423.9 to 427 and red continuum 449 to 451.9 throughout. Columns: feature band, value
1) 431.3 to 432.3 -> 0.011 nm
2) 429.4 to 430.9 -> 0.311 nm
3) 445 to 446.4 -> 0.080 nm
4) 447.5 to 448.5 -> 0.008 nm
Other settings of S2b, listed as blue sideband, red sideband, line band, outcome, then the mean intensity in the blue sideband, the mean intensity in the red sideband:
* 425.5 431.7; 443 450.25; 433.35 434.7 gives 0.094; 7.08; 8.09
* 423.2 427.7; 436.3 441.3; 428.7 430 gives 0.119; 7.54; 7.95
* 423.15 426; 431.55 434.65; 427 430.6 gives 0.093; 7.63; 7.34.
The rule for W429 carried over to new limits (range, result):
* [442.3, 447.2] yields 6.805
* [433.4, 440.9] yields 5.125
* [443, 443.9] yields 6.92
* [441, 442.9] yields 6.73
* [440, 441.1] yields 6.433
